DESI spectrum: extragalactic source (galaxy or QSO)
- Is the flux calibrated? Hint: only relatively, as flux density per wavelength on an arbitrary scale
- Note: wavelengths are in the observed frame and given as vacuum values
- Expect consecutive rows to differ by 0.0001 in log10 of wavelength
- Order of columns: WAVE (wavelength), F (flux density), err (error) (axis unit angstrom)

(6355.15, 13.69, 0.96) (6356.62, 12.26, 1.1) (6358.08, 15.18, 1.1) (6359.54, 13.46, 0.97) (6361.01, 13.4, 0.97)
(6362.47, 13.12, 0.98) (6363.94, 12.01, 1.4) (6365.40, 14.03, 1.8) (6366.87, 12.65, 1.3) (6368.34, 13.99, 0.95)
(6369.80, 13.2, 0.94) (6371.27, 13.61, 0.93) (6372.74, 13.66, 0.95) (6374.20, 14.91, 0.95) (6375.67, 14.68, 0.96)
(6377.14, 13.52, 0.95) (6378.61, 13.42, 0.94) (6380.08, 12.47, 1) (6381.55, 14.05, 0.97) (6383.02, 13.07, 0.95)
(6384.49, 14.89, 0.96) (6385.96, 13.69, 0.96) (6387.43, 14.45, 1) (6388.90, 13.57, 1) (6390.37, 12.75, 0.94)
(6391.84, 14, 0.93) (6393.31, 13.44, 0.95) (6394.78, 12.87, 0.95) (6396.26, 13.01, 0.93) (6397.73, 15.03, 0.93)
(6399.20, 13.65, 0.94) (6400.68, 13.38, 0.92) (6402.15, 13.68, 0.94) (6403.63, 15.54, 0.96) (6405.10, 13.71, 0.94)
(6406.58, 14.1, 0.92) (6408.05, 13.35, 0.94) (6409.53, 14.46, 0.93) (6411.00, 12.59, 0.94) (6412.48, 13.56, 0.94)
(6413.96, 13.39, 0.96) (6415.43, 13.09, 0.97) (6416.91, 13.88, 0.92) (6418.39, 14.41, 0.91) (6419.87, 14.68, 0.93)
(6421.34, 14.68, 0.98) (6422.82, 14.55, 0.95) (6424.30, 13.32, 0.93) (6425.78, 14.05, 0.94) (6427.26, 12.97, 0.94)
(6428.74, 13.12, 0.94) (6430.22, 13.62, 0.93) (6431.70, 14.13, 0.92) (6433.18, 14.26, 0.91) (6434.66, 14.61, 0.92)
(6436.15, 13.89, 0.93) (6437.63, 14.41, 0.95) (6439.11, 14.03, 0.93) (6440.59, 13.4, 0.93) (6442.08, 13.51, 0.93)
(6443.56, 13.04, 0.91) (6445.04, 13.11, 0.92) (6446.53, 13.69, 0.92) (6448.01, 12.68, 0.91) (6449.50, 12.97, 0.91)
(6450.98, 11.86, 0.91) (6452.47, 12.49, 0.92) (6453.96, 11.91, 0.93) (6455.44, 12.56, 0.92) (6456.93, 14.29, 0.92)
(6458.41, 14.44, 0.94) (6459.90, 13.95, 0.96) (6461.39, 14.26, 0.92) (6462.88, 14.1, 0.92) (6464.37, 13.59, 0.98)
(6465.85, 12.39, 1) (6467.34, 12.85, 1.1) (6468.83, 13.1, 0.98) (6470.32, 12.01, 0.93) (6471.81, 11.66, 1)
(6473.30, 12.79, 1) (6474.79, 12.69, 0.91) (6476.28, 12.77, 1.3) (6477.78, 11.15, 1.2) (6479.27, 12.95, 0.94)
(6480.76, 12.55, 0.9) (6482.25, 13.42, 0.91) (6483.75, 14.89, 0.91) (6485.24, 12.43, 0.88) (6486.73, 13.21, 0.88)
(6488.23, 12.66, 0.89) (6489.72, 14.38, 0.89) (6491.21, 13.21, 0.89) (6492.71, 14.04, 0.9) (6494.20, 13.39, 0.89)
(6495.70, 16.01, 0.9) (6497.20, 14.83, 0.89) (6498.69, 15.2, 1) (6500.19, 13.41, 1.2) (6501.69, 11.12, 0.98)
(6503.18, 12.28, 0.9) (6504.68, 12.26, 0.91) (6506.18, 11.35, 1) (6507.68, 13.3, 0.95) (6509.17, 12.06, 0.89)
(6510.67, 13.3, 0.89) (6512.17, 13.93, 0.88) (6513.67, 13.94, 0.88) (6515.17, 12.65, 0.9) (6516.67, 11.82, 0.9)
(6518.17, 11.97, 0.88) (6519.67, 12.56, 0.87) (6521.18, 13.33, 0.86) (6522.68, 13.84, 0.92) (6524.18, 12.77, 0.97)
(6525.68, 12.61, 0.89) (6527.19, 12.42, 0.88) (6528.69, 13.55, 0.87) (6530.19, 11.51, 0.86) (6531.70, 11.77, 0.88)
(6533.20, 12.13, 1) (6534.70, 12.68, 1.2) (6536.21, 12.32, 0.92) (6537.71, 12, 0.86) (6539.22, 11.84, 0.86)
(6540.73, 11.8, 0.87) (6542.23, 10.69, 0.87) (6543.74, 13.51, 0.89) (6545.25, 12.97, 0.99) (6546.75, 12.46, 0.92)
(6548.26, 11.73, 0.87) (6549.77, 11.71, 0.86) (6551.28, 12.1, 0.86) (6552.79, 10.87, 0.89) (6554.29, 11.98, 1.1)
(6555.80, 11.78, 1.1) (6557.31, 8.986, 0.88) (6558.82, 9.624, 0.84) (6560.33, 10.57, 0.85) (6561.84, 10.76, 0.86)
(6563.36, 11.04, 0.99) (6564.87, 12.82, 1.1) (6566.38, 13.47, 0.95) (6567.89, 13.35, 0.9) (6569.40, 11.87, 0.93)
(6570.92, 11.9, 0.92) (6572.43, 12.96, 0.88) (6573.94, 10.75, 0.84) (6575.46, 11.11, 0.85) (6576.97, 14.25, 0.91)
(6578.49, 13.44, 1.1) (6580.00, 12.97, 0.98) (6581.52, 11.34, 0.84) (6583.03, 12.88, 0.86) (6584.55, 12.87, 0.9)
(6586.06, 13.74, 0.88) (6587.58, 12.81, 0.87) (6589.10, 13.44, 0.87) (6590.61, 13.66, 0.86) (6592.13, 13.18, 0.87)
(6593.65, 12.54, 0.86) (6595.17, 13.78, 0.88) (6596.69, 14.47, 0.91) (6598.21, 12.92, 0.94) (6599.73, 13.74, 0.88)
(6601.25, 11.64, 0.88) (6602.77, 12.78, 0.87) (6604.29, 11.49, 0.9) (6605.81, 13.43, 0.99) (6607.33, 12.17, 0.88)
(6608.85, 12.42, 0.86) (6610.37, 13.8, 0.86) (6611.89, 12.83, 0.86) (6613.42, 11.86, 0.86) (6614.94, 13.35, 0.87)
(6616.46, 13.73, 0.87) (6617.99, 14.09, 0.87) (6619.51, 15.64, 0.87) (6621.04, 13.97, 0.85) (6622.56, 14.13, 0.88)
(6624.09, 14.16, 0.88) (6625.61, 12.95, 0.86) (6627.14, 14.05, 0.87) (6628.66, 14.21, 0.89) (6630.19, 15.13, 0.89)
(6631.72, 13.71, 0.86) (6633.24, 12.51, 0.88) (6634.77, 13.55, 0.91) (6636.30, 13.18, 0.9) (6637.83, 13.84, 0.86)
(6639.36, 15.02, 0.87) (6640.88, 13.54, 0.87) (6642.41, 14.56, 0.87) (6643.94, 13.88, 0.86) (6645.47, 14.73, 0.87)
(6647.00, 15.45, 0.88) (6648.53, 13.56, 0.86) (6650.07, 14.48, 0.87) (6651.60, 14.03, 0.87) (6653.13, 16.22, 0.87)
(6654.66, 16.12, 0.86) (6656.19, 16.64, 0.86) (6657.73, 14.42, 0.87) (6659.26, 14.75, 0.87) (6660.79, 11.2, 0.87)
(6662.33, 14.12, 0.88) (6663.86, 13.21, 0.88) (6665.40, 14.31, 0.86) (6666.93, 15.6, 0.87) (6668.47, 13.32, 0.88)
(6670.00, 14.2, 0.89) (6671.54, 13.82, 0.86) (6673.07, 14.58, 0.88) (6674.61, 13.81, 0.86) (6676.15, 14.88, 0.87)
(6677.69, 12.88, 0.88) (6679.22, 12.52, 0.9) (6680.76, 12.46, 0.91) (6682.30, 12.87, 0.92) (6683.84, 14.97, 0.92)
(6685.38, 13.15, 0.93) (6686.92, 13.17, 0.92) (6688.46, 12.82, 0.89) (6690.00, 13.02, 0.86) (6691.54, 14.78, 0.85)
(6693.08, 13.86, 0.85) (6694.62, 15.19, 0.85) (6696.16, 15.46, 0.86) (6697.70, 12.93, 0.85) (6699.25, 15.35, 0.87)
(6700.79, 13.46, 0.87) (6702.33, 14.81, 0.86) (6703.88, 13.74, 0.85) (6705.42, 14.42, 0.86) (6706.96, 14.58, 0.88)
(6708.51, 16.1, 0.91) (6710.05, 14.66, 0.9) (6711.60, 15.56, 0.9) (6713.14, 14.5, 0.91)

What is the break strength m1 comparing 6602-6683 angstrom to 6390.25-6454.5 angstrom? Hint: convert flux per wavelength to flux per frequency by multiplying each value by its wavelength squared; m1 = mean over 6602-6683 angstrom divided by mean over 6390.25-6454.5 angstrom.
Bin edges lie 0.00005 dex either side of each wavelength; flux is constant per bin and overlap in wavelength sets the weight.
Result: 1.1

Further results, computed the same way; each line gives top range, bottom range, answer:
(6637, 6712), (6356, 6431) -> 1.13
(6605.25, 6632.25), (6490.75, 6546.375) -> 1.10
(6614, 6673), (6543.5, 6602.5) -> 1.17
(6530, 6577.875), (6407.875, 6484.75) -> 0.92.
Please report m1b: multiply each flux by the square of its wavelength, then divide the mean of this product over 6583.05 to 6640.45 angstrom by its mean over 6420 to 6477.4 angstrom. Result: 1.06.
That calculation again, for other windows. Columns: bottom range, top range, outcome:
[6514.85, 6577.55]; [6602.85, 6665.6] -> 1.18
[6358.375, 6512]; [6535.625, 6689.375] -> 1.03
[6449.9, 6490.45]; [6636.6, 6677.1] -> 1.17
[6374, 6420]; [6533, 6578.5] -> 0.91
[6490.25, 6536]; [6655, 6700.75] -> 1.13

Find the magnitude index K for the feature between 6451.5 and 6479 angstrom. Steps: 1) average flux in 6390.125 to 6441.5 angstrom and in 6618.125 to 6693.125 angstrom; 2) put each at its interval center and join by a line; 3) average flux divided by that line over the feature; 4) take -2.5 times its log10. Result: 0.08 mag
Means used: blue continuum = 13.8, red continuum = 14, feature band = 12.9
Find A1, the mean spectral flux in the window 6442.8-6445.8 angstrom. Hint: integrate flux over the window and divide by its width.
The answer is 13.1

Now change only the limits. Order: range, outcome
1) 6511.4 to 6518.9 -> 12.9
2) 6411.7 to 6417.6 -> 13.5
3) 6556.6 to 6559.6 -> 9.32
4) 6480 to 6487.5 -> 13.3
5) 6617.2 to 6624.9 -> 14.4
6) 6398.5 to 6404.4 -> 14.1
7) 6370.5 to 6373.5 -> 13.7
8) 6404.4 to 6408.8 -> 13.7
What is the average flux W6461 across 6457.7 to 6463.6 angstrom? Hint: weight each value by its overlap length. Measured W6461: 14.2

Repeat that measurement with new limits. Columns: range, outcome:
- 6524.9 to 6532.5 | 12.4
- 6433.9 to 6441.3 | 14.1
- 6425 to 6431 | 13.4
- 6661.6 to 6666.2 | 13.9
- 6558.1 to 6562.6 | 10.3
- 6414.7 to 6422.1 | 14.2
